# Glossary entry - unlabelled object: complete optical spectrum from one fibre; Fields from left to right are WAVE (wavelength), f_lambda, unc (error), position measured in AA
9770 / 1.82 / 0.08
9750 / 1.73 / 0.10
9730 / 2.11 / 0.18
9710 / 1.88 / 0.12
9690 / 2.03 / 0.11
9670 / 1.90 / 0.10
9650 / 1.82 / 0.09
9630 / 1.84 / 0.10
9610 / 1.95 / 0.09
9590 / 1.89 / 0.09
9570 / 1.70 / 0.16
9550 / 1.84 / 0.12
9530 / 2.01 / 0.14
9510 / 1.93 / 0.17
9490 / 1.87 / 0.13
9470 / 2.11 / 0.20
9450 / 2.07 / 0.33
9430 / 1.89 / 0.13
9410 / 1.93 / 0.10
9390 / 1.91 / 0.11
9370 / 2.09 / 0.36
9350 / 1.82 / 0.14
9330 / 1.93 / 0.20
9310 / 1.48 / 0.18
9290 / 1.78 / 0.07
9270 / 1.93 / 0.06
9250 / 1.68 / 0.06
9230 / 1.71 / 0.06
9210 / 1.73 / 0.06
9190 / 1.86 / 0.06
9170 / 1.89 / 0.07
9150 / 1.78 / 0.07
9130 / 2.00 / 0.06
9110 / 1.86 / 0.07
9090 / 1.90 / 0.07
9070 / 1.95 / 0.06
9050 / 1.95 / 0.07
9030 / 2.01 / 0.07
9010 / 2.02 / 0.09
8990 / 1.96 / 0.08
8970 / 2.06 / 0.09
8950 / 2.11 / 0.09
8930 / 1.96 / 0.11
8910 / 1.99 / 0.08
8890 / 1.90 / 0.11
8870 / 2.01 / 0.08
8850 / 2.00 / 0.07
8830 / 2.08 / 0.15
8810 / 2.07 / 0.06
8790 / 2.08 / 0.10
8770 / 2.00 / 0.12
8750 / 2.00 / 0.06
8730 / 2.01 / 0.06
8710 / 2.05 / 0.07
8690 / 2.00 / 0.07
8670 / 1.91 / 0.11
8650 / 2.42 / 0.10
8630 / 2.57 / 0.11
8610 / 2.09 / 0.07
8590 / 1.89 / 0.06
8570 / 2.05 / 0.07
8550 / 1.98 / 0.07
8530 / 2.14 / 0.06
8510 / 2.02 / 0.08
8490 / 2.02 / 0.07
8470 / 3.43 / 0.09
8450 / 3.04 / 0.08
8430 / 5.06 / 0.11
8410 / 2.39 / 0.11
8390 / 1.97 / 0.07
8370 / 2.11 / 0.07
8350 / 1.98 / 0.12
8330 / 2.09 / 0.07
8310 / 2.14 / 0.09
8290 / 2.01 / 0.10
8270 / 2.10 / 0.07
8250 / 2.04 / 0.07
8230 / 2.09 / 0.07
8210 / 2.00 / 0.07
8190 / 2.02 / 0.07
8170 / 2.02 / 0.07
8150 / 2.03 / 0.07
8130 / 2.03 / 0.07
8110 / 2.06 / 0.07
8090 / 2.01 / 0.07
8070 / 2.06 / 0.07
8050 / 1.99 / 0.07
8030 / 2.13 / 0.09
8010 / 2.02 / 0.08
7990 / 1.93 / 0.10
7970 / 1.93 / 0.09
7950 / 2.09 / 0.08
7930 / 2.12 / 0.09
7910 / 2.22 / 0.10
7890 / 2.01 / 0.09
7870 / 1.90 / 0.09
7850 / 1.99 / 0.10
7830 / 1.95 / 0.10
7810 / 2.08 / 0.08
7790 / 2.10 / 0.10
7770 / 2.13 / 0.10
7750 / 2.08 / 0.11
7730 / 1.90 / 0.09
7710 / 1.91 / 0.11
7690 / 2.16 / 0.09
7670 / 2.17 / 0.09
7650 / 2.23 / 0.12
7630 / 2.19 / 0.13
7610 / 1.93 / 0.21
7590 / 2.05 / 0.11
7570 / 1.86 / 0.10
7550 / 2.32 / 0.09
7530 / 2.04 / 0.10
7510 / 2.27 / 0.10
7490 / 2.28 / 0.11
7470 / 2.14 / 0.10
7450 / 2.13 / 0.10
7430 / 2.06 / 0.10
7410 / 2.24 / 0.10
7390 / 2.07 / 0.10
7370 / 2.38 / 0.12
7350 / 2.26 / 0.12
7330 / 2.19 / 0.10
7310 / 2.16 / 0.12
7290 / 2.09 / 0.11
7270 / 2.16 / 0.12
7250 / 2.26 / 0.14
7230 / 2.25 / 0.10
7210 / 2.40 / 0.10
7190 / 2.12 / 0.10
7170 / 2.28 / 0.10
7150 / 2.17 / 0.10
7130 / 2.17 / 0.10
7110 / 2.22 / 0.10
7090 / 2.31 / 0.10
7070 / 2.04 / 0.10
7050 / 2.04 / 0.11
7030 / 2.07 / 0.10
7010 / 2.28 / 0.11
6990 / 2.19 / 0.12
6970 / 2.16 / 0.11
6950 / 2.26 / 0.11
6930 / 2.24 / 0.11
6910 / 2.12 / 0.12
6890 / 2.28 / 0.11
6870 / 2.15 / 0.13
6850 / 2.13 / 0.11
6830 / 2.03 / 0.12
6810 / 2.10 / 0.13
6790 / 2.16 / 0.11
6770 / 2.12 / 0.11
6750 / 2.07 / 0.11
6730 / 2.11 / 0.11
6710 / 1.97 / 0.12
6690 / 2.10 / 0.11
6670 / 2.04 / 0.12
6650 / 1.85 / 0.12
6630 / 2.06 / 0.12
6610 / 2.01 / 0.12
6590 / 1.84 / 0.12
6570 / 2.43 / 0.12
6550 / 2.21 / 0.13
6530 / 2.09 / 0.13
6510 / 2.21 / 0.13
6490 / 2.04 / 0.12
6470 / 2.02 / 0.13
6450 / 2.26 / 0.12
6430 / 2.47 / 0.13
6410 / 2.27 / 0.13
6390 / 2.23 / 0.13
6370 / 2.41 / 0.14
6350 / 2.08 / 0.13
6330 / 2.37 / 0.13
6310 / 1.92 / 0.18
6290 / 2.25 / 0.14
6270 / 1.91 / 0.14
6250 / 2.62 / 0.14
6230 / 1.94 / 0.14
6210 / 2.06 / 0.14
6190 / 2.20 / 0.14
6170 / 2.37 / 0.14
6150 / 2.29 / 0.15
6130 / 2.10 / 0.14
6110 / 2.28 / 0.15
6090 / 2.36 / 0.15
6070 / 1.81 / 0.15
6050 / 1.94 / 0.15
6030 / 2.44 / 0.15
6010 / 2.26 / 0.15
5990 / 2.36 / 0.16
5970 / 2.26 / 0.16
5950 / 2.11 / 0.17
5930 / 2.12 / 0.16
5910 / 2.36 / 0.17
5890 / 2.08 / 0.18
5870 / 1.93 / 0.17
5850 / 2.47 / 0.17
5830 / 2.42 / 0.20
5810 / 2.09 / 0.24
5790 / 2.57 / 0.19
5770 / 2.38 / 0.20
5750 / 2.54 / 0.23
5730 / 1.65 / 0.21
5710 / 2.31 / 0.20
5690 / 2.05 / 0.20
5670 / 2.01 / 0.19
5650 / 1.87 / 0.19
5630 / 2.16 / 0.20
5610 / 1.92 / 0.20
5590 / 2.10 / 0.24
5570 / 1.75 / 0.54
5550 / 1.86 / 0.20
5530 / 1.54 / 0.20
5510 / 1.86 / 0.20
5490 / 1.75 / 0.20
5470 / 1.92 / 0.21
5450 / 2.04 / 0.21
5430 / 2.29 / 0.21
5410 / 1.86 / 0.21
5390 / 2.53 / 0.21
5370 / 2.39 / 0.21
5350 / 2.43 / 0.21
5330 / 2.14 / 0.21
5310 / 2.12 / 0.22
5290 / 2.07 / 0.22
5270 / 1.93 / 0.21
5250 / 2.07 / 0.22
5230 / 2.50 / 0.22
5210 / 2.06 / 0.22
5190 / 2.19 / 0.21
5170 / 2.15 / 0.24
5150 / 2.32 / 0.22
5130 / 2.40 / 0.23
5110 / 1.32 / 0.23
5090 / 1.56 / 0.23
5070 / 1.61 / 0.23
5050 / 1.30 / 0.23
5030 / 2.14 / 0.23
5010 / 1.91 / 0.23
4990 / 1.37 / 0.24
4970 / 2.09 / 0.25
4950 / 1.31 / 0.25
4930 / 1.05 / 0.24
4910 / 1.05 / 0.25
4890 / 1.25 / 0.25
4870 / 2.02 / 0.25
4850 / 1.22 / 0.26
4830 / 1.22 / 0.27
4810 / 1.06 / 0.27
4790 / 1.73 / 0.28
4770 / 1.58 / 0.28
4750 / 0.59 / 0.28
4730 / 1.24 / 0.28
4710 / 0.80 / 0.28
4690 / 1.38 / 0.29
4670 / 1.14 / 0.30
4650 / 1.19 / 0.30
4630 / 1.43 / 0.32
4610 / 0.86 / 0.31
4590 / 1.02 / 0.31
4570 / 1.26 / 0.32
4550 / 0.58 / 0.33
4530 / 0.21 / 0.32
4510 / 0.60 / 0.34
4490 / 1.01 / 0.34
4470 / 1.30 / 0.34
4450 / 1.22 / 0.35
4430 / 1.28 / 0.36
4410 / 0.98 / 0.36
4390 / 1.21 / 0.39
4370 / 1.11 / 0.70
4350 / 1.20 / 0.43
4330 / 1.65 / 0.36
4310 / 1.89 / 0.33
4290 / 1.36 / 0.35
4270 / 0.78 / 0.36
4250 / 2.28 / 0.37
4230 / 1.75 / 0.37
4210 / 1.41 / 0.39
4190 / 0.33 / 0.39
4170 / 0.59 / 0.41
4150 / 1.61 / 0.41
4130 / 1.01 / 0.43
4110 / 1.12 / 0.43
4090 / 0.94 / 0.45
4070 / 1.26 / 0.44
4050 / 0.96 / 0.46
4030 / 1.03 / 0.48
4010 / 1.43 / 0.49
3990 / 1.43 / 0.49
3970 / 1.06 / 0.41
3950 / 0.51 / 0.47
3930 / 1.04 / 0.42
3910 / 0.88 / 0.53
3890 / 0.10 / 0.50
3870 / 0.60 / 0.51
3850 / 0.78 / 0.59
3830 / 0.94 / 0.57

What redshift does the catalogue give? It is 0.29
